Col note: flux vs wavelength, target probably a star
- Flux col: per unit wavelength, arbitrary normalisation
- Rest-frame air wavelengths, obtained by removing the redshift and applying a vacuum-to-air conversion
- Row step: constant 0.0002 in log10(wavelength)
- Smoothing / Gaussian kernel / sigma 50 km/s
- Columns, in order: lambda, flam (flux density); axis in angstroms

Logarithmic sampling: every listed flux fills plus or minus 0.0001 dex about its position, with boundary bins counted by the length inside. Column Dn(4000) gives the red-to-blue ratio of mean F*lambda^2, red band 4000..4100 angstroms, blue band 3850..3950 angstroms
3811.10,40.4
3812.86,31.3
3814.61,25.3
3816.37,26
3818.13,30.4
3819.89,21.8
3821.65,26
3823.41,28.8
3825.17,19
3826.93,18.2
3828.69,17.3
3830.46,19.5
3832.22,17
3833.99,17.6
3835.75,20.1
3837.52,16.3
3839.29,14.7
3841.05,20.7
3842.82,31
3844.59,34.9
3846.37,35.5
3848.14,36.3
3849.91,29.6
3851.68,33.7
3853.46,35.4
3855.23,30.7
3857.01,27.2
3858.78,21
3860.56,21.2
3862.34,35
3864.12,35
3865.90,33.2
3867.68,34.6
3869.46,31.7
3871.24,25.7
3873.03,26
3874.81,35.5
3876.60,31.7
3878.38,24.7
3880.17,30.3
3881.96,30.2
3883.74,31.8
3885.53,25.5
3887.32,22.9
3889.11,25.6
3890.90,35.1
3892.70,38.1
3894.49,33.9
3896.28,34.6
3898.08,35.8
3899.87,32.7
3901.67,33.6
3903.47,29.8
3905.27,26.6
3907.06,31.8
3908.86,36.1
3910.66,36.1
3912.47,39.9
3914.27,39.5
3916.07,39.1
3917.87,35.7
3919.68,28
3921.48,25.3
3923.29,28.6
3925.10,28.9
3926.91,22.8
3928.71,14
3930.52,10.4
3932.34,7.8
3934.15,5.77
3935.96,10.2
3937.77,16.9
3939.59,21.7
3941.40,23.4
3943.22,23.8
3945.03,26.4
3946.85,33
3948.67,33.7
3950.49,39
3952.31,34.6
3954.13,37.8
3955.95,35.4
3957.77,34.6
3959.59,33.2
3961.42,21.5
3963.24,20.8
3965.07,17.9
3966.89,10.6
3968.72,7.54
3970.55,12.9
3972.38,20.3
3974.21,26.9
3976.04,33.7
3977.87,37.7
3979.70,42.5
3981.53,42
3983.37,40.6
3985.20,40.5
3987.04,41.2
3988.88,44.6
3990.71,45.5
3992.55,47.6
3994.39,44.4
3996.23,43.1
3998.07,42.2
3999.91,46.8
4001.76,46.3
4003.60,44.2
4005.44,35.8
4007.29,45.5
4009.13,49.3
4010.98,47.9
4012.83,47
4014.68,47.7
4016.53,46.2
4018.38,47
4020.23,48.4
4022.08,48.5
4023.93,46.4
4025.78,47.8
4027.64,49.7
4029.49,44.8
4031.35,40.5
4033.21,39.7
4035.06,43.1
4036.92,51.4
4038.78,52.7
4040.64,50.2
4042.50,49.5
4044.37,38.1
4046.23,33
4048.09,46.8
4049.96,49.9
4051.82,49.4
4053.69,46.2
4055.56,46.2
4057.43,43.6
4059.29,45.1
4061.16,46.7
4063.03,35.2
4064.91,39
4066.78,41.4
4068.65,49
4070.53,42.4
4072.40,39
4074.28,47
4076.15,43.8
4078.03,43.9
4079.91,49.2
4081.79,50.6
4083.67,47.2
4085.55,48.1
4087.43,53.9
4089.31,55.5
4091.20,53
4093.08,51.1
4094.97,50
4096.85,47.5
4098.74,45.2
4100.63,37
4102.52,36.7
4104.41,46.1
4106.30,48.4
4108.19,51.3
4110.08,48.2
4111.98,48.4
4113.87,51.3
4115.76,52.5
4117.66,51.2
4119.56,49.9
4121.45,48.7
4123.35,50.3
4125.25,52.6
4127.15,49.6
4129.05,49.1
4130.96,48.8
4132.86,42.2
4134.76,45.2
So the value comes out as 1.75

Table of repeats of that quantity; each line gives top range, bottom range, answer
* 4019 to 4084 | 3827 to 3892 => 1.81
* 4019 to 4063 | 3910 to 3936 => 1.93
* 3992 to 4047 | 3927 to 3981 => 1.95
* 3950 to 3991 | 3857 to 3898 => 1.08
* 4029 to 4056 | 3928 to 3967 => 2.01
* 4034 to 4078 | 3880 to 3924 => 1.49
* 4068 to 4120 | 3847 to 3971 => 1.86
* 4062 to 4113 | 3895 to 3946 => 1.89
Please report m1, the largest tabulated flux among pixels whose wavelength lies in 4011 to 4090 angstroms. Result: 55.5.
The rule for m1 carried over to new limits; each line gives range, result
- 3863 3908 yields 38.1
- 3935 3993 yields 47.6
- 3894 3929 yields 39.9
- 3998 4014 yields 49.3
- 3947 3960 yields 39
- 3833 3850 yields 36.3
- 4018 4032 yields 49.7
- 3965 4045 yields 52.7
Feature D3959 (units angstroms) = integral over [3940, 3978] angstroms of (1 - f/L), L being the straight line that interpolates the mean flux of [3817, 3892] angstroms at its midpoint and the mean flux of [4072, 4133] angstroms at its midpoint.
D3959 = 9.9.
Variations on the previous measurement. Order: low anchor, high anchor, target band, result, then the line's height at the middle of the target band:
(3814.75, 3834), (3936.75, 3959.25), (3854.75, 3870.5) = -3.3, 24.7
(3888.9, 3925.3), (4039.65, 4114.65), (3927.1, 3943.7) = 9.6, 35.4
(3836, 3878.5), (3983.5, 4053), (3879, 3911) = 1.4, 33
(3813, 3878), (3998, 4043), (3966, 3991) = 6.2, 41.7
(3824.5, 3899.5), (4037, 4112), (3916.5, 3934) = 5.9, 33.4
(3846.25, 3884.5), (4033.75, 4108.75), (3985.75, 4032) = -4.7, 41.4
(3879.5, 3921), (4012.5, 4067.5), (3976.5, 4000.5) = -1.2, 40.7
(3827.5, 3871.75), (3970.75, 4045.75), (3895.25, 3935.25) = 6.2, 33.7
